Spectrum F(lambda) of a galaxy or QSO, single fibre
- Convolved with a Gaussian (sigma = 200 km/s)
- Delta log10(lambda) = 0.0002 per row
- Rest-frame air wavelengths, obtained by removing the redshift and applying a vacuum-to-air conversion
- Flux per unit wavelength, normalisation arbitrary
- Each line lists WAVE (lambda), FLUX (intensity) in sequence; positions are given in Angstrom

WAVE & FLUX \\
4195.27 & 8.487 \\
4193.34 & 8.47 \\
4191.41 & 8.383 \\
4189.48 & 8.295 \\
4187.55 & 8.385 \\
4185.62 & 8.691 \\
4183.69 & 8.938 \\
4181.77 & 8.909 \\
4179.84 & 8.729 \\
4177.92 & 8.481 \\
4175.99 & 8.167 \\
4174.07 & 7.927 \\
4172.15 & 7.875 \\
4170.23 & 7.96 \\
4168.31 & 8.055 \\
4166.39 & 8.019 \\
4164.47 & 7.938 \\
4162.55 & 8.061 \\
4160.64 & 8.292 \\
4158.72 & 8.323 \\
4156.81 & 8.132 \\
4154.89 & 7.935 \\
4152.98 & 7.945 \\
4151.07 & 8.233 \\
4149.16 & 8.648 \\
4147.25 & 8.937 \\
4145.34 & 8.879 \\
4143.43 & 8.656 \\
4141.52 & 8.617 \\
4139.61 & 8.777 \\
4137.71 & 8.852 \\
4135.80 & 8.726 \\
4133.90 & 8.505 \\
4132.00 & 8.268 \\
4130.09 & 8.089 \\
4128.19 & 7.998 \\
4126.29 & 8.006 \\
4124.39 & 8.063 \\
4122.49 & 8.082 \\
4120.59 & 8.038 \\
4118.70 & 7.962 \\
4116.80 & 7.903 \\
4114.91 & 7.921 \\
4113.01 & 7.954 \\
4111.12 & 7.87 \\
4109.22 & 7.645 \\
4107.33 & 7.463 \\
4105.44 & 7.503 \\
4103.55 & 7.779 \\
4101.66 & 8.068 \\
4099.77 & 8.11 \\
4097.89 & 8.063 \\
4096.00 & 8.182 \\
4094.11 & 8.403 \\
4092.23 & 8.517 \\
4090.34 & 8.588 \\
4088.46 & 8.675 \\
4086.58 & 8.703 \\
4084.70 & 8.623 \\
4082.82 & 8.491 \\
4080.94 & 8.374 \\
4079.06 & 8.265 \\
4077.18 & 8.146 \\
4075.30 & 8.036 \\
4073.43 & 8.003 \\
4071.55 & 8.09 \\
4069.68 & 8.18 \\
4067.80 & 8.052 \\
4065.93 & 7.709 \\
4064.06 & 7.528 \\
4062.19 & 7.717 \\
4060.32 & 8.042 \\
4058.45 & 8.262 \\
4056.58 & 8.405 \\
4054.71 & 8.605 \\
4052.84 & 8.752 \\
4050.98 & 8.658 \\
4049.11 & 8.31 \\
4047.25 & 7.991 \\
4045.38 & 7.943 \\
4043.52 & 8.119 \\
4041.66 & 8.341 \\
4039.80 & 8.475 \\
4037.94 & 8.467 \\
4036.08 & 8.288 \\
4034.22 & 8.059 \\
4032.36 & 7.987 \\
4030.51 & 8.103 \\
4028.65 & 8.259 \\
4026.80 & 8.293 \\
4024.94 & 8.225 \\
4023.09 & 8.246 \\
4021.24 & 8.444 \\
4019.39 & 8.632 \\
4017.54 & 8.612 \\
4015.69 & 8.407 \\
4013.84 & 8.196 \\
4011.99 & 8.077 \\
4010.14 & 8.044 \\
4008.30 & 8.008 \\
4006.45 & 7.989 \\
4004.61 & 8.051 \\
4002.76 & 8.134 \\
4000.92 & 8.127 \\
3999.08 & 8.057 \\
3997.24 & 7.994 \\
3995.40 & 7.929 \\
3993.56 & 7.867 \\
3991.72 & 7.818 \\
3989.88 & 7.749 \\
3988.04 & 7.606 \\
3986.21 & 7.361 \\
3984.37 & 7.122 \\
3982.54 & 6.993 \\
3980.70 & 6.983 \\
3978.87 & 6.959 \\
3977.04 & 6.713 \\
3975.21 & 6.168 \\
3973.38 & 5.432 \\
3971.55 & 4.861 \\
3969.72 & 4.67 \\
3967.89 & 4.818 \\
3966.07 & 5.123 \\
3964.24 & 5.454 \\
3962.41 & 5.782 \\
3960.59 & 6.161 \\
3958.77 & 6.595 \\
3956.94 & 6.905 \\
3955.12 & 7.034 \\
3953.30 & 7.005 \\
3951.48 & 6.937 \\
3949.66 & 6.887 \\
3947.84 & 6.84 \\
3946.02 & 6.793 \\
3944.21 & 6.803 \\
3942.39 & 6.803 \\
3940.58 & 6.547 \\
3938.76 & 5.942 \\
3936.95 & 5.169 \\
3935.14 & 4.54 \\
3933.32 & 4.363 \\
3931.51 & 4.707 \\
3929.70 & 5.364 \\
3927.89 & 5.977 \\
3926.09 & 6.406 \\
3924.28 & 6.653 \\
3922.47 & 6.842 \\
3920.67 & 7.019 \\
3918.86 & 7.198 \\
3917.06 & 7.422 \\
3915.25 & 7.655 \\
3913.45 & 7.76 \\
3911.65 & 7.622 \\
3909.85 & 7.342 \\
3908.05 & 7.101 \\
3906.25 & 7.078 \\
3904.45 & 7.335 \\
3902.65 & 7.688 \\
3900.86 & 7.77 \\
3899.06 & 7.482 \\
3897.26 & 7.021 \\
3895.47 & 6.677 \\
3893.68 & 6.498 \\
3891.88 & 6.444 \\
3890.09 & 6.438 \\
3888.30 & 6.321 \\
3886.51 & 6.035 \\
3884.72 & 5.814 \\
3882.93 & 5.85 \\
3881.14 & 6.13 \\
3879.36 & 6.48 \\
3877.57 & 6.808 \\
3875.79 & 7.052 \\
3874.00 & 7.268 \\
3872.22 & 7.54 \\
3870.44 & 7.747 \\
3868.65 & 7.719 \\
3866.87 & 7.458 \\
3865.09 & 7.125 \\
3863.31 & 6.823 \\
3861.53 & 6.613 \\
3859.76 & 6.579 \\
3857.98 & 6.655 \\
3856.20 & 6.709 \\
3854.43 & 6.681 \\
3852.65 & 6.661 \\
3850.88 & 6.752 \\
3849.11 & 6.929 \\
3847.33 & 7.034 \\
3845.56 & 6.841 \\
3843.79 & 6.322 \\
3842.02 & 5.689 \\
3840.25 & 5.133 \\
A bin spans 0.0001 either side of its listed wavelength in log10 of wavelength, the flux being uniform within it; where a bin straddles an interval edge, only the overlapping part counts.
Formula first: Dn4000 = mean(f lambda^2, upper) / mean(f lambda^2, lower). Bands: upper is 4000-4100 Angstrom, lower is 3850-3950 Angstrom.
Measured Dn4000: 1.3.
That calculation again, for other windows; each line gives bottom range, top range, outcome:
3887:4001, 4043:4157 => 1.33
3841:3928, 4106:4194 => 1.37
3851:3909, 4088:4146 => 1.34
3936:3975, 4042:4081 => 1.40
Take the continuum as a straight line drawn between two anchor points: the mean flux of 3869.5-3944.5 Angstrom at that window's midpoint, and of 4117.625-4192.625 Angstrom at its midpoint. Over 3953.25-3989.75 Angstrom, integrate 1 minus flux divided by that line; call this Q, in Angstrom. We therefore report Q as 4.0 Angstrom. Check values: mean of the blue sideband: 6.63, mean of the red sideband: 8.33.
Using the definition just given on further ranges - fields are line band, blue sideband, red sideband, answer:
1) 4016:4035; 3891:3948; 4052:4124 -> -1.80 Angstrom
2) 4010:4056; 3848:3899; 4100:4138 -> -4.42 Angstrom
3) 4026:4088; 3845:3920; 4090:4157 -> -2.90 Angstrom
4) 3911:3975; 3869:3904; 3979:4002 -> 8.96 Angstrom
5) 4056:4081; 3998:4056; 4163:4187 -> 0.69 Angstrom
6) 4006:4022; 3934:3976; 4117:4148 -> -3.40 Angstrom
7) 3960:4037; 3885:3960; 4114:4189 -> -1.81 Angstrom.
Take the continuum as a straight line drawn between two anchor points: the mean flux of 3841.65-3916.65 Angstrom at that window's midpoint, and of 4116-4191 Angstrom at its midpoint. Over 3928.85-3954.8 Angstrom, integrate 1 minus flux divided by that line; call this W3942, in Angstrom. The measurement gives 4.16 Angstrom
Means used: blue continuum 6.91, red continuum 8.32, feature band 6.07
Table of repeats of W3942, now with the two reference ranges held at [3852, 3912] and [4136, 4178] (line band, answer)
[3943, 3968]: 2.9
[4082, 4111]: -0.7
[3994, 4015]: -1.5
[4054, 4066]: -0.4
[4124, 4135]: 0.0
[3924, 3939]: 3.7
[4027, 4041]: -1.0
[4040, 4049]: -0.5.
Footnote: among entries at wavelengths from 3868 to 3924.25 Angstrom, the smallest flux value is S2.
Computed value 5.814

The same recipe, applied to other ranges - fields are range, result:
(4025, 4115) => 7.463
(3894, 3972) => 4.363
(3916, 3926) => 6.653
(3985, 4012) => 7.361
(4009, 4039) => 7.987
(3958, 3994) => 4.67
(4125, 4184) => 7.875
